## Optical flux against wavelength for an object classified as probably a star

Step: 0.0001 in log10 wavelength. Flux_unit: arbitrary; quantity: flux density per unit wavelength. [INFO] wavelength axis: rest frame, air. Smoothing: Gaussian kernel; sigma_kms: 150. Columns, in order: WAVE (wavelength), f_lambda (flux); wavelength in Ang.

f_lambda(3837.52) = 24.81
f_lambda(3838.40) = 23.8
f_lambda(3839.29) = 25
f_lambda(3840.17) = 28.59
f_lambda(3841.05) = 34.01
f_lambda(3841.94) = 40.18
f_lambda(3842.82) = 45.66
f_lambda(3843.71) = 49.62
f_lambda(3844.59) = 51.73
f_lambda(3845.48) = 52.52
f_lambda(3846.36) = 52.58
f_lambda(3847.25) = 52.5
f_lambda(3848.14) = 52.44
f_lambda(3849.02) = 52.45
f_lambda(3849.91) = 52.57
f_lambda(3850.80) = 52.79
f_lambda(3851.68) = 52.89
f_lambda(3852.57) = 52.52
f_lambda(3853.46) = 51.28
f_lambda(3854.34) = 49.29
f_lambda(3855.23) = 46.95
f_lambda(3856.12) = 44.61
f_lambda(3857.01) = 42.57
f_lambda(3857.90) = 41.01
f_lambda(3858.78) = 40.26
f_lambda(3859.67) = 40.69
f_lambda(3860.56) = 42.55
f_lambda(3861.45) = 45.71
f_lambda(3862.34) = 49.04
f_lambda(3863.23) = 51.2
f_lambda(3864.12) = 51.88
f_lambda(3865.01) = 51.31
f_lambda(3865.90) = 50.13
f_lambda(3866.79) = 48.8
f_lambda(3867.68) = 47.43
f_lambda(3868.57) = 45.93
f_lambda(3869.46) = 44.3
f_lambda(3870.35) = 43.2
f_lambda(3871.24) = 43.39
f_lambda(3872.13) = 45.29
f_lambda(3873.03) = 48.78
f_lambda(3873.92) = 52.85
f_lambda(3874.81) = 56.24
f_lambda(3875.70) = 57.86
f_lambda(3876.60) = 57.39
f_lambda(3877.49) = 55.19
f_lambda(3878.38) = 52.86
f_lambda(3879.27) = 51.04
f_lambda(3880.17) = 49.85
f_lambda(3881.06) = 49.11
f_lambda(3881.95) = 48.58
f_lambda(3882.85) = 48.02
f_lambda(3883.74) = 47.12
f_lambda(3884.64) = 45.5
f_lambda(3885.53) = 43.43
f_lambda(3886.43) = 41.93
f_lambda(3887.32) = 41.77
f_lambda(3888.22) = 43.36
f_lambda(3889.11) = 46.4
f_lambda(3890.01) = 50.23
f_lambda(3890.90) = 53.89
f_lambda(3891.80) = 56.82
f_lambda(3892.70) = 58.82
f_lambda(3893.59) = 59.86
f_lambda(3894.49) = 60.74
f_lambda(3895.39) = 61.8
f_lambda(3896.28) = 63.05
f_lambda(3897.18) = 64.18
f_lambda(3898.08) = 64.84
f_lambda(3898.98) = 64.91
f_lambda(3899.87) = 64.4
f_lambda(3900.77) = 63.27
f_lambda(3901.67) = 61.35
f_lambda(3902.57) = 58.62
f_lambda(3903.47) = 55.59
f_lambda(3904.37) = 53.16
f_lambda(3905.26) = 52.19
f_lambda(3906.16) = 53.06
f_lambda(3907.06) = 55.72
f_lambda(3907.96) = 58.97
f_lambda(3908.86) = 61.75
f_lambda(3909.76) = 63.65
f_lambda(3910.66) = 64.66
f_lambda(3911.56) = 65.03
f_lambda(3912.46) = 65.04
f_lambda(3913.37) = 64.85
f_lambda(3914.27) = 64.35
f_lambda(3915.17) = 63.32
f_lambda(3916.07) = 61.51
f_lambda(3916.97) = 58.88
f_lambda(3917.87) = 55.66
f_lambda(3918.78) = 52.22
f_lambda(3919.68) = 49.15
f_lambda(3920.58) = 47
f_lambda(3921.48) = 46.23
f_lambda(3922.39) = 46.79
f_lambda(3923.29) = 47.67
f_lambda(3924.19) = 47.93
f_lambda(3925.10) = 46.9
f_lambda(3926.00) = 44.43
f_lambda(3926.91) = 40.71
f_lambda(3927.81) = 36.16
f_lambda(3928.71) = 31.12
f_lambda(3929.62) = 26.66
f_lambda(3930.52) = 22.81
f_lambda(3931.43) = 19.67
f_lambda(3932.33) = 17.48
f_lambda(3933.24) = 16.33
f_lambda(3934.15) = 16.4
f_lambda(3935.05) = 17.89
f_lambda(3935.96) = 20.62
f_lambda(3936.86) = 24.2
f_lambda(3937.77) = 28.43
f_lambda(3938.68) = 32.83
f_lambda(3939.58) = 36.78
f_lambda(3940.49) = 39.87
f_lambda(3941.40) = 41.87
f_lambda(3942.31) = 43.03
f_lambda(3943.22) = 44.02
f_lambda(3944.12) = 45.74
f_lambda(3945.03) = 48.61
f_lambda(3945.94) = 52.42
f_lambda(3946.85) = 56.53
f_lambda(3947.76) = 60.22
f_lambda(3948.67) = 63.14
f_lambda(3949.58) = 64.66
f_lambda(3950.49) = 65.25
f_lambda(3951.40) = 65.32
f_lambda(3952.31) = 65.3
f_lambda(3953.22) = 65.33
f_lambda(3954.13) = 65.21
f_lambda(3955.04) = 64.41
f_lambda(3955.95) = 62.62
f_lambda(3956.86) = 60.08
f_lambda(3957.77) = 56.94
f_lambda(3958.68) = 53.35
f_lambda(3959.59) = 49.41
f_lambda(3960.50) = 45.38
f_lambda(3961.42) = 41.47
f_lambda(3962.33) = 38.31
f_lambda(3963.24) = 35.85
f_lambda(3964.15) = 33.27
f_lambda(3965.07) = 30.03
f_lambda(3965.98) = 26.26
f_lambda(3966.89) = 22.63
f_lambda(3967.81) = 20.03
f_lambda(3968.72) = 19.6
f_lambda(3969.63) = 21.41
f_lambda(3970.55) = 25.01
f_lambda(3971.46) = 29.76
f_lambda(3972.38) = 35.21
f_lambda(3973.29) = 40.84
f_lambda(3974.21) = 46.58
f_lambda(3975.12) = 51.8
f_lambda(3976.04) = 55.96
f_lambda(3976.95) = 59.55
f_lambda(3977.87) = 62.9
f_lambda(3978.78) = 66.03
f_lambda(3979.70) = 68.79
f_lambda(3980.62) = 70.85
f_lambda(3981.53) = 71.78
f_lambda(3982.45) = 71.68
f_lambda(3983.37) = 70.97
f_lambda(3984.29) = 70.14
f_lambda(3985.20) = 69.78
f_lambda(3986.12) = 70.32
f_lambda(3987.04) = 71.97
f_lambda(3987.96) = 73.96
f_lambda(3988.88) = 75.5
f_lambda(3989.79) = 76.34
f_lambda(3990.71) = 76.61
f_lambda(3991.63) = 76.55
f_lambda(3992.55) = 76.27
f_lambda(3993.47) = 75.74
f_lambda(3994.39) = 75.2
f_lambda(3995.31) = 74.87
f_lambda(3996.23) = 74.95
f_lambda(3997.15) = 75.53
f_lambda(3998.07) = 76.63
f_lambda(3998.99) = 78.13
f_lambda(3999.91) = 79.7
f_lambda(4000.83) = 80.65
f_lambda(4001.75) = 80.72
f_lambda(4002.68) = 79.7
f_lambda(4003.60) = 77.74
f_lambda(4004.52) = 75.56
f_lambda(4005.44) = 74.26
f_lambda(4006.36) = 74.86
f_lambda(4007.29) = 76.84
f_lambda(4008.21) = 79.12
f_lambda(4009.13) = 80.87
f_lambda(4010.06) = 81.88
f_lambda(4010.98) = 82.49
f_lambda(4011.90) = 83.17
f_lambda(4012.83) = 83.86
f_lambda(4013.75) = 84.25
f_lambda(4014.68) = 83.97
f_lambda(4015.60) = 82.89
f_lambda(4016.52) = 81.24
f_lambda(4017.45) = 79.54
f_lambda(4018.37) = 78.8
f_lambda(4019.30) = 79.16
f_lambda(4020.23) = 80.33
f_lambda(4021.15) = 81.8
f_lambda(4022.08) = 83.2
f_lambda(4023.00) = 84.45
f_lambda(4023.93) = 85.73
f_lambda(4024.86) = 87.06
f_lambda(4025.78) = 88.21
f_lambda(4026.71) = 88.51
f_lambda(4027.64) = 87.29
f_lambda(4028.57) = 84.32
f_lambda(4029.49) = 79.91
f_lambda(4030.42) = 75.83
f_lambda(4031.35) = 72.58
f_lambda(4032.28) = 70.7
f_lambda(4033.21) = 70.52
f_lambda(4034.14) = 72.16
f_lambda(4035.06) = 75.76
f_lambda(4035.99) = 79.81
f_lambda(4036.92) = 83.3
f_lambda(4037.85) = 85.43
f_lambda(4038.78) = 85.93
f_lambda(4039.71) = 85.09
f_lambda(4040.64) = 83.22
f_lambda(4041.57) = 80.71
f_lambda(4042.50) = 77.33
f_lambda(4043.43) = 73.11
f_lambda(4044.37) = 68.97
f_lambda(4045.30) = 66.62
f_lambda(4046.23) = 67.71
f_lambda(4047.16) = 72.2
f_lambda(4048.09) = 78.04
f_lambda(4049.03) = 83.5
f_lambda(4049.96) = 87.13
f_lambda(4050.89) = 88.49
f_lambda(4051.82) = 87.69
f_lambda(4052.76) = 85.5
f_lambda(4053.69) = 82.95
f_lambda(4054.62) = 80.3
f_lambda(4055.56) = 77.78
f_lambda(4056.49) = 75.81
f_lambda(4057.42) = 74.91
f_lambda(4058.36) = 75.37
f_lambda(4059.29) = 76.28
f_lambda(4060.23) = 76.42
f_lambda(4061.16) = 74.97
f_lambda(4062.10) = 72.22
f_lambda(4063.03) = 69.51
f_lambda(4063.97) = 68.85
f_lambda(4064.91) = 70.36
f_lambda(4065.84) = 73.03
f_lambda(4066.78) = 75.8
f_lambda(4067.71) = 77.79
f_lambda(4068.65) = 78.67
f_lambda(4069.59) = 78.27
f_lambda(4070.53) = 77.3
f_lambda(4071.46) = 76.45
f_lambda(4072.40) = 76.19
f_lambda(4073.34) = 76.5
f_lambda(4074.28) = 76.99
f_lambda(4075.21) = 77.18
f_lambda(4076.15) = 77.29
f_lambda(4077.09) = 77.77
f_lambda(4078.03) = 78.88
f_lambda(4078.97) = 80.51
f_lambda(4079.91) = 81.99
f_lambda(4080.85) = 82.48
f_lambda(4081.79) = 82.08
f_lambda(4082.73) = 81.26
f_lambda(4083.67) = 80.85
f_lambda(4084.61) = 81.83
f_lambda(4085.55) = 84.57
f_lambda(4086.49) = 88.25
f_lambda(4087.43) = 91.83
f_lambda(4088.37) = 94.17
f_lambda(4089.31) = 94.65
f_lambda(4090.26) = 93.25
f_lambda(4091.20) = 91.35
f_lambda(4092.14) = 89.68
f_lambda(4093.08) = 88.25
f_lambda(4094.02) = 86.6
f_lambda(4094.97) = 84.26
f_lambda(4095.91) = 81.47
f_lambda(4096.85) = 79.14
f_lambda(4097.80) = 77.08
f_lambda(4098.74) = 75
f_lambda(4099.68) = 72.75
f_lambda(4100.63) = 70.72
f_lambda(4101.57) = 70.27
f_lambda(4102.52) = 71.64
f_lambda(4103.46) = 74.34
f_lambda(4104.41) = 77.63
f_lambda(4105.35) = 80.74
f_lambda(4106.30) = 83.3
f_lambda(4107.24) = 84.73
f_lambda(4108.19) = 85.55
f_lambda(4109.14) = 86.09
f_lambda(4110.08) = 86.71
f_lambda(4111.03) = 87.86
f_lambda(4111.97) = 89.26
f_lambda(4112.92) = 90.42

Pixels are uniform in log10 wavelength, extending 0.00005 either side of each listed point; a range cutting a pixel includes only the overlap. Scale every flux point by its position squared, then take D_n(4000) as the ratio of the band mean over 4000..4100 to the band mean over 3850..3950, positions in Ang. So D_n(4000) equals 1.77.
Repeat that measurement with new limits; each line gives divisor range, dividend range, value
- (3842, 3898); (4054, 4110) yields 1.77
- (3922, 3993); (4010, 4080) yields 1.71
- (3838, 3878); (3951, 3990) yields 1.19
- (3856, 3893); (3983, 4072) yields 1.75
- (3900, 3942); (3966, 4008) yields 1.45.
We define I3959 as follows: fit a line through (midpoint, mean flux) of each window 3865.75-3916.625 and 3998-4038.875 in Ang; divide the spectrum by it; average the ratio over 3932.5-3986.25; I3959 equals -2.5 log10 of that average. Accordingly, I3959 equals 0.41 mag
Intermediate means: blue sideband 54.7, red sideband 80.4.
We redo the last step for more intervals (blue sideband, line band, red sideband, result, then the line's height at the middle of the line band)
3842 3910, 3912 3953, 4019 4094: 0.33 mag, 60.6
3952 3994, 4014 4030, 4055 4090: -0.24 mag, 66.6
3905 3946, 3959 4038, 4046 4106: -0.10 mag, 61.4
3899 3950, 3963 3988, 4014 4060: 0.26 mag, 62.1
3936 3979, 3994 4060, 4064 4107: -0.23 mag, 64.5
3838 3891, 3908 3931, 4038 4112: 0.09 mag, 55.7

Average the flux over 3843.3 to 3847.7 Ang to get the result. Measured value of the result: 51.8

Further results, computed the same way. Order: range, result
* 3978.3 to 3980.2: 67.4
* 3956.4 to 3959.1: 56.9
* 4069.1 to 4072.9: 77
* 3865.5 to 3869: 48.1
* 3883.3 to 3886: 45.2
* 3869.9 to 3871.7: 43.4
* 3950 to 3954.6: 65.3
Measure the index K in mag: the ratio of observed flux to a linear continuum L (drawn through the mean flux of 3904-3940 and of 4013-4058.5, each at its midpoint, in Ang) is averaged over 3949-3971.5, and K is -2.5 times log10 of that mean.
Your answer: 0.22 mag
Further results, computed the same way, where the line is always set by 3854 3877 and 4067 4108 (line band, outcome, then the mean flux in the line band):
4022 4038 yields -0.118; 80.7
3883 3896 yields 0.007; 50.9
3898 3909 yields -0.107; 58.8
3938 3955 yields 0.133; 53.1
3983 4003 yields -0.132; 75.5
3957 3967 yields 0.460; 40.6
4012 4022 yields -0.161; 81.7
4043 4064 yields -0.013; 76.9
